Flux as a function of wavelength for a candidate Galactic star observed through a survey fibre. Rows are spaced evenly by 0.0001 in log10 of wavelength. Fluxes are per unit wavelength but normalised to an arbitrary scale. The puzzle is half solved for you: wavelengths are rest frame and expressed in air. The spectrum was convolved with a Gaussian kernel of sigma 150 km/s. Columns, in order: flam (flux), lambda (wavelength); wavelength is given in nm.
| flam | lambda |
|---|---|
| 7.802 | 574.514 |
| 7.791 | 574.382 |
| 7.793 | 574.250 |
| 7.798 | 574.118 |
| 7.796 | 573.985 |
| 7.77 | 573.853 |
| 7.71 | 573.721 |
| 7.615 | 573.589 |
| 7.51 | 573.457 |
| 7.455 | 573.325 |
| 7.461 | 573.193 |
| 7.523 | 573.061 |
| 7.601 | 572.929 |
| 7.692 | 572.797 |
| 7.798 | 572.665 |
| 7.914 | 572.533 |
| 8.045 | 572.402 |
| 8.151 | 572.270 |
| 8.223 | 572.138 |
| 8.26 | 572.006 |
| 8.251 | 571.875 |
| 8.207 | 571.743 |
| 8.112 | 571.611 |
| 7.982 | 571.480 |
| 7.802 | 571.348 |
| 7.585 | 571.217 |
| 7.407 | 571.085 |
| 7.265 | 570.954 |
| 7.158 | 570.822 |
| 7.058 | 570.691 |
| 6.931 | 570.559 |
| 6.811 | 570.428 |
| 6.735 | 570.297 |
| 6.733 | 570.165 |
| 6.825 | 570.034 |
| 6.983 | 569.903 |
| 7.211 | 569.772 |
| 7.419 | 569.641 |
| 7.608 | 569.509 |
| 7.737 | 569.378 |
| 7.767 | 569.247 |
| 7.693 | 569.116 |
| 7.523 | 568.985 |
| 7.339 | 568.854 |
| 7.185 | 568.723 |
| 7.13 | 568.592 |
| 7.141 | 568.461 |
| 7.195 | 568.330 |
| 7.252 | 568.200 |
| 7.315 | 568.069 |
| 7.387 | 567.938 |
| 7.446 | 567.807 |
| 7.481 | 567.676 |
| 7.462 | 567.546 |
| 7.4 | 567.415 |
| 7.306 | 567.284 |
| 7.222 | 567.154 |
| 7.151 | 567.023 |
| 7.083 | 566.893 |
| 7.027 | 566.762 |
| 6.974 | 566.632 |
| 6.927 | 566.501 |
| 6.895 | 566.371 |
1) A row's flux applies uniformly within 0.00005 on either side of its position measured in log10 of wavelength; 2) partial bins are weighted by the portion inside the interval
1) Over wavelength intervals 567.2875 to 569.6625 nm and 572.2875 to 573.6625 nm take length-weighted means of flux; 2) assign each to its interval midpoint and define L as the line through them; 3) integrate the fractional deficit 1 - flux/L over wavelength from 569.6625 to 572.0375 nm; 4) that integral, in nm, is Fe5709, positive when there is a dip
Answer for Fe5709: 0.05 nm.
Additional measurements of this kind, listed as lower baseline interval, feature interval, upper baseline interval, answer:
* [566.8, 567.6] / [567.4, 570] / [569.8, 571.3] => -0.08 nm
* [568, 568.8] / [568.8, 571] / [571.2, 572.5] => 0.10 nm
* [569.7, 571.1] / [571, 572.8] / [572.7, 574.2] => -0.16 nm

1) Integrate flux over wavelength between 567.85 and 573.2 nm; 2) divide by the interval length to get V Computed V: 7.5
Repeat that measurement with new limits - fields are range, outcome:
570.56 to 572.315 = 7.77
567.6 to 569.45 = 7.4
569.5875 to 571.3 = 7.09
